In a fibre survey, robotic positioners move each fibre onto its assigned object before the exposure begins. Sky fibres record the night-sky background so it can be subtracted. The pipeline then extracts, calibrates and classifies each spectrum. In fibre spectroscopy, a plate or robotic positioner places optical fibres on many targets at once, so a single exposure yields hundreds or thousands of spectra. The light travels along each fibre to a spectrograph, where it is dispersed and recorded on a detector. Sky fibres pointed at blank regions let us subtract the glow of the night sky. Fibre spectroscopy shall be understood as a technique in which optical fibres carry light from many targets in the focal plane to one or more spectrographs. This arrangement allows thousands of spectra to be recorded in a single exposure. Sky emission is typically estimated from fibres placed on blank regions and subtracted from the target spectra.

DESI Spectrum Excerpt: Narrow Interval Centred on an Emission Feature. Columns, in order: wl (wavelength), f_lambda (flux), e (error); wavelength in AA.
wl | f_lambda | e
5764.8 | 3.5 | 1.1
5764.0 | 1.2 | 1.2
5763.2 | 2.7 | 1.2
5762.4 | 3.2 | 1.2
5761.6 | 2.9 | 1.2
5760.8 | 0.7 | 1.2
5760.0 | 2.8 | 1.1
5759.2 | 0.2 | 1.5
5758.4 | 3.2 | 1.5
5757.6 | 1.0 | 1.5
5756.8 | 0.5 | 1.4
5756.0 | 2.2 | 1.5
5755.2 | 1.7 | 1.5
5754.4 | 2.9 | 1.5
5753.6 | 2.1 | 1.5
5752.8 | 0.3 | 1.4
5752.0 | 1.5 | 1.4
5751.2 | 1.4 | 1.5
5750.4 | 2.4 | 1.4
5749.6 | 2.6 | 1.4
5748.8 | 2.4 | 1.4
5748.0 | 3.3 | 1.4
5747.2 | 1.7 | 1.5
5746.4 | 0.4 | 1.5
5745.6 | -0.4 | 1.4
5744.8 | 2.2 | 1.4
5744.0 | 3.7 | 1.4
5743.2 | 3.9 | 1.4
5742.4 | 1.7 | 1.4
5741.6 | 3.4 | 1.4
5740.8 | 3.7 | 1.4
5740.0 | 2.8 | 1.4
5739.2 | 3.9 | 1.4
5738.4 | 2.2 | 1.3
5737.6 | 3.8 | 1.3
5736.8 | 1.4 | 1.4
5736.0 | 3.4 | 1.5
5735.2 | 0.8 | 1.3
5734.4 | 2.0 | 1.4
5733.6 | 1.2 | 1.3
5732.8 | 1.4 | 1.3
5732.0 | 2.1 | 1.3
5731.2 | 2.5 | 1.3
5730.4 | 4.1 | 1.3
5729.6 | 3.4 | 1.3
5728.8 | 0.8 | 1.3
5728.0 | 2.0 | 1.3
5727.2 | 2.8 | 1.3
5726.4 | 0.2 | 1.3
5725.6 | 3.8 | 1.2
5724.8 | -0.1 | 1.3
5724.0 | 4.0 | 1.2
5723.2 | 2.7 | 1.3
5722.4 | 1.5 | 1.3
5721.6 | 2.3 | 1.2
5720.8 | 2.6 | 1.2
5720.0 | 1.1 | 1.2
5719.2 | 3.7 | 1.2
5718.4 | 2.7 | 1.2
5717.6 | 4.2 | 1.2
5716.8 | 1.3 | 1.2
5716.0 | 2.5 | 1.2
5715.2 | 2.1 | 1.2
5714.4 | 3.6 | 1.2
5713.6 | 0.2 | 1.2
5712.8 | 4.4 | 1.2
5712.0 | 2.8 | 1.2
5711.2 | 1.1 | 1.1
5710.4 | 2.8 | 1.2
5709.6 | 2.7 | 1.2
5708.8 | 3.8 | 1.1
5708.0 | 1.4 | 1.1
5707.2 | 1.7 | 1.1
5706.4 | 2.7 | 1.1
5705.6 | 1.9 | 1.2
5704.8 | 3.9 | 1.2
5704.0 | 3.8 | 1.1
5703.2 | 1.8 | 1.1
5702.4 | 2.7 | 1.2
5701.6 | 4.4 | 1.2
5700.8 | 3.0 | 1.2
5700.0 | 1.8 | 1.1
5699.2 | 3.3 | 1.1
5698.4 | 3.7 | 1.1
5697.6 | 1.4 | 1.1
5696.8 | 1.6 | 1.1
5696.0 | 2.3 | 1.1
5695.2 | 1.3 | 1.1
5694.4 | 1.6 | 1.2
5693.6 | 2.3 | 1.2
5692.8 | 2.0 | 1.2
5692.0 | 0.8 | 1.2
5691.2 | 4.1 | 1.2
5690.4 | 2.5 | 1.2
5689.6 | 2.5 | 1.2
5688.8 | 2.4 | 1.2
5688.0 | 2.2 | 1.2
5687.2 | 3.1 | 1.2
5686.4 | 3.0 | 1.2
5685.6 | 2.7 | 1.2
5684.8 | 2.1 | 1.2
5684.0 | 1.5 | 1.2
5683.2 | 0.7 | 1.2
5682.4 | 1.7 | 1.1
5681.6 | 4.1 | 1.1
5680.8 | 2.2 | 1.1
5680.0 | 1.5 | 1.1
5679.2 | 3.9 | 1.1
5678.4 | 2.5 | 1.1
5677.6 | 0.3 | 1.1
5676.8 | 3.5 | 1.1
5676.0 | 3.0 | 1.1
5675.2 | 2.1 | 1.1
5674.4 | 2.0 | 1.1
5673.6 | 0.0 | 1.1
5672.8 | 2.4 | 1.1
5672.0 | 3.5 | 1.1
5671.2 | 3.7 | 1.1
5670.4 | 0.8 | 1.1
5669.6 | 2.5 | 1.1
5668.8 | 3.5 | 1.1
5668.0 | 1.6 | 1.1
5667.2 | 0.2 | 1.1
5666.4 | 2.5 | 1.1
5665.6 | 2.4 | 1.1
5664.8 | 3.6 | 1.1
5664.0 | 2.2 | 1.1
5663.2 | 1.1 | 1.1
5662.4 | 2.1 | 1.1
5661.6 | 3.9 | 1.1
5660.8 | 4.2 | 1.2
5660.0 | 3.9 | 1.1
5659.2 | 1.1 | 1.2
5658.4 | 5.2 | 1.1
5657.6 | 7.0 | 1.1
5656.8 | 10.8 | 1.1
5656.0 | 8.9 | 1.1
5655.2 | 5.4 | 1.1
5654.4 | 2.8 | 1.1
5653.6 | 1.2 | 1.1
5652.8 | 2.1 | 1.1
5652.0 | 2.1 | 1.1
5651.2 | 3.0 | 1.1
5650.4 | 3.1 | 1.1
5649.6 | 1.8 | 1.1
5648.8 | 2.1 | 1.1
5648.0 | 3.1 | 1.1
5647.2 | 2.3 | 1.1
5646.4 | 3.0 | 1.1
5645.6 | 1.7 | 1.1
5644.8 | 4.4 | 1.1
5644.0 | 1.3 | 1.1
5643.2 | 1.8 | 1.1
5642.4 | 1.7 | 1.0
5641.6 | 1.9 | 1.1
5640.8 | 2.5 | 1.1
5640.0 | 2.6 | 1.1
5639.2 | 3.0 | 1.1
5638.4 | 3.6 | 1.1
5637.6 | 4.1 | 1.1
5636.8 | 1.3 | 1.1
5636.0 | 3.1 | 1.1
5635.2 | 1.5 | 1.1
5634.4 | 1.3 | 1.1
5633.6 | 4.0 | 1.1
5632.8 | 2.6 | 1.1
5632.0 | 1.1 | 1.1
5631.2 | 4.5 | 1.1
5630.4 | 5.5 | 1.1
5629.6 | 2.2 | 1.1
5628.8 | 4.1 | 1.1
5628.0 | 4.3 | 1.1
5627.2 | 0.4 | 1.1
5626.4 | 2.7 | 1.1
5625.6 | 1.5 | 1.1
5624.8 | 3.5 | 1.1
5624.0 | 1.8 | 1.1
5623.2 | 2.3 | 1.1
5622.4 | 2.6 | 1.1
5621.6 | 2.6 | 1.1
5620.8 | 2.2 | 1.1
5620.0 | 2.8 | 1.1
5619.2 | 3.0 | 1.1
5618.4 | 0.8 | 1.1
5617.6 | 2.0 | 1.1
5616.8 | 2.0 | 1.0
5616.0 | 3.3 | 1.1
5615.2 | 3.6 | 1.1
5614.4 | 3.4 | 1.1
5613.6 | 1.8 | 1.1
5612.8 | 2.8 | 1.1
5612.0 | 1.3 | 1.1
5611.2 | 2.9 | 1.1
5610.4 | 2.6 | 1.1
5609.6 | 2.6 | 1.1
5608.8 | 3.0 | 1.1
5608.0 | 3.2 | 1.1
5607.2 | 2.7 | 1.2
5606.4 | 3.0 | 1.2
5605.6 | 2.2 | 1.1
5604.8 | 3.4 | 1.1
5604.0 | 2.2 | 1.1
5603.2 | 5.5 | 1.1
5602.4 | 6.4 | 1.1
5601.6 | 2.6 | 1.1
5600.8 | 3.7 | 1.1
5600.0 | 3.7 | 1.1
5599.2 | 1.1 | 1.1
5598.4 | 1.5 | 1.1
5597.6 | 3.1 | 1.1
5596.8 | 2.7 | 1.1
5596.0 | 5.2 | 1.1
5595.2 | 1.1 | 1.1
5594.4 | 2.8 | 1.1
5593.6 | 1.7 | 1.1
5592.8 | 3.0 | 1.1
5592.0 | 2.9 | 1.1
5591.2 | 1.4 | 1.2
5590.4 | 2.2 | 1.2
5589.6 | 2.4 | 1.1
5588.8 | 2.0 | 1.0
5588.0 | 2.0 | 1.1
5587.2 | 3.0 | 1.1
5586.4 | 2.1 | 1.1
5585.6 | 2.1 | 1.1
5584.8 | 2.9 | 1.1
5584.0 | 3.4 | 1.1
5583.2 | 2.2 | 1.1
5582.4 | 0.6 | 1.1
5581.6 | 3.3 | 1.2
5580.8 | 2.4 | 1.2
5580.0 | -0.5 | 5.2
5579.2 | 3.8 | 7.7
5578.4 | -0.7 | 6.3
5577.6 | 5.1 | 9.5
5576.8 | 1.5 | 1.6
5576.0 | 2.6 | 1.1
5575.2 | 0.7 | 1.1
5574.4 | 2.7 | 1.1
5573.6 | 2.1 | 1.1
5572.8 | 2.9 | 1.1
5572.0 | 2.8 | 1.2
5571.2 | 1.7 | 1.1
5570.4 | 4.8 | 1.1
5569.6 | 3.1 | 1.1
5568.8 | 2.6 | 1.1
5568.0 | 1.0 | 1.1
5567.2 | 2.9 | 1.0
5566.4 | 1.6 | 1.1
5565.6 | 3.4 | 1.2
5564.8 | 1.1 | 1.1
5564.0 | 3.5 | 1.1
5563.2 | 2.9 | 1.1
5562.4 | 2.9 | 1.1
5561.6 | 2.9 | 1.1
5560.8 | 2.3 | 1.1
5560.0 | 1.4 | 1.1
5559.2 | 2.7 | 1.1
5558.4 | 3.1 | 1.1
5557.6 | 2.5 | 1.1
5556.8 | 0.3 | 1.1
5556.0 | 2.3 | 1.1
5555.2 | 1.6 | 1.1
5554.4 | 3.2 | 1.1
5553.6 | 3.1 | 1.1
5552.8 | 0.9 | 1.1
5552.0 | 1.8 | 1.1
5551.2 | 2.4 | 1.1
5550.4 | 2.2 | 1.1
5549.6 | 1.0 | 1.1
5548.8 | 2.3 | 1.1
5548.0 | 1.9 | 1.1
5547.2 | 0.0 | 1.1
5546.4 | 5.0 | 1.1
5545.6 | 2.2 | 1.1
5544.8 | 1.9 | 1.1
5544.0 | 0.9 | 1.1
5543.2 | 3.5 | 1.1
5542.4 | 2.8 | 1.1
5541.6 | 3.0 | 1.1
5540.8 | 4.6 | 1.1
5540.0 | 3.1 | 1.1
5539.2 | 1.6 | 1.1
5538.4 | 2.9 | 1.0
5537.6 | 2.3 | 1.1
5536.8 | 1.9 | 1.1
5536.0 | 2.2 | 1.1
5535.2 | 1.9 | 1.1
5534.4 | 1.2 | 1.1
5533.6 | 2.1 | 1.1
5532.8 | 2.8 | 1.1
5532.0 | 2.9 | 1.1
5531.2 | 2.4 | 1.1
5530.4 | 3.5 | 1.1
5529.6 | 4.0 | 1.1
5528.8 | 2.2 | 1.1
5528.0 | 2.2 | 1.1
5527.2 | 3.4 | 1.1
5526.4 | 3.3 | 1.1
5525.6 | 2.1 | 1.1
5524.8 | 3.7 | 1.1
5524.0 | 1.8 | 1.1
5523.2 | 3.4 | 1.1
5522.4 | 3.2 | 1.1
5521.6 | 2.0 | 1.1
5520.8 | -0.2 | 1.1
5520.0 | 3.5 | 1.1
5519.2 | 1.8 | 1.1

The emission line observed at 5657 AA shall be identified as [O III] 5007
